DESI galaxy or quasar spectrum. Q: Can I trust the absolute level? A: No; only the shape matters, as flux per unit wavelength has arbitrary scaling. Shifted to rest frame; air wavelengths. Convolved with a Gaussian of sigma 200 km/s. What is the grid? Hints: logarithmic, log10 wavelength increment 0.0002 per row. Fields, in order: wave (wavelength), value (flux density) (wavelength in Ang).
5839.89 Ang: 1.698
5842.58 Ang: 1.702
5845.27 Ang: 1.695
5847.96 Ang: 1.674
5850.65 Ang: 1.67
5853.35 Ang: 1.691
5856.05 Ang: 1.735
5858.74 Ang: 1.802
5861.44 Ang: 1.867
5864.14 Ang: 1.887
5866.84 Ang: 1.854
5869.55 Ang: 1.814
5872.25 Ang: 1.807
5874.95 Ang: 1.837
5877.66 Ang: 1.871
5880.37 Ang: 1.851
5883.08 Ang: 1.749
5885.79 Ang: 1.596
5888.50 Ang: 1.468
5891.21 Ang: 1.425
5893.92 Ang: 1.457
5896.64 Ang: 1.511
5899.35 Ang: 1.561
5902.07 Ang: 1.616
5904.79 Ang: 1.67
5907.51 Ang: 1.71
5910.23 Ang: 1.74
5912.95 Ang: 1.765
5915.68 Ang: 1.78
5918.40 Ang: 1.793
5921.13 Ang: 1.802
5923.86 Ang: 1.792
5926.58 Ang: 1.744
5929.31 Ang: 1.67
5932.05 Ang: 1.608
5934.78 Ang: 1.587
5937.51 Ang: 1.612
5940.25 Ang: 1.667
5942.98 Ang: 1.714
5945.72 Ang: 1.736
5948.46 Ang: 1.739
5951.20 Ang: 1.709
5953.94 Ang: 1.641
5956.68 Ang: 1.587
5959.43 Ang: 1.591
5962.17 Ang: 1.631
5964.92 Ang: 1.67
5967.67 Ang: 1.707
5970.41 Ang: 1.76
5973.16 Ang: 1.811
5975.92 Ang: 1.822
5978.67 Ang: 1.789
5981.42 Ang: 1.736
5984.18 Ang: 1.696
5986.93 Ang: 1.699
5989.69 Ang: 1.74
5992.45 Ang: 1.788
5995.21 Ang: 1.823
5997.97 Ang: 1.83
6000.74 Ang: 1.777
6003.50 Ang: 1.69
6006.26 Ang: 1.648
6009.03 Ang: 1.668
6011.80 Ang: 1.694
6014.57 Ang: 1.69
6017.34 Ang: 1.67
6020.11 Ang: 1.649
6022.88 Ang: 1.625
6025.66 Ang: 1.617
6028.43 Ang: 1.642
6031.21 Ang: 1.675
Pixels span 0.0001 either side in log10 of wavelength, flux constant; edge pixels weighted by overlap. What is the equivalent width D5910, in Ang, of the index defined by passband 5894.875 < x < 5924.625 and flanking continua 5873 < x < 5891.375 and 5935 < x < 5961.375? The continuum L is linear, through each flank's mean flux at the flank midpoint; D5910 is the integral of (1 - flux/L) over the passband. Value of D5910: -0.20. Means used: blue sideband 1.71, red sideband 1.66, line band 1.7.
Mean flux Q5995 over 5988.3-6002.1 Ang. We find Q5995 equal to 1.79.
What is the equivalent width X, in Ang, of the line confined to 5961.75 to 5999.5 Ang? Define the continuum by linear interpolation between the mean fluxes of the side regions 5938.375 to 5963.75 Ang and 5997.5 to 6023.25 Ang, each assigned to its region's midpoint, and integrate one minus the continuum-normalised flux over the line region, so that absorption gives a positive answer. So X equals -1.7 Ang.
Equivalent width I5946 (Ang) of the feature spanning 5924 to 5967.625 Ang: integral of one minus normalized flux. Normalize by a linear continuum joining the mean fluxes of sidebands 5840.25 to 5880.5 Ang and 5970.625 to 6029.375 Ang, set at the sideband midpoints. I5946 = 2.0 Ang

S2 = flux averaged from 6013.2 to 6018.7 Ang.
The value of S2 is 1.68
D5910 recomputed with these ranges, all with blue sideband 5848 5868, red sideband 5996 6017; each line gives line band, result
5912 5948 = 0.7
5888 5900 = 1.9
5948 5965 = 0.9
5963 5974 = 0.0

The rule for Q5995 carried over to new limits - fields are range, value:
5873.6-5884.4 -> 1.83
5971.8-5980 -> 1.81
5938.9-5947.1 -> 1.71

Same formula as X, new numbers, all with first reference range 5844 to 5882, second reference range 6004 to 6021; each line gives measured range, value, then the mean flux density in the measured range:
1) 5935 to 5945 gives 0.4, 1.66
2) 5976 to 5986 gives -0.3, 1.75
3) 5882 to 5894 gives 1.5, 1.54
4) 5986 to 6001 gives -0.8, 1.78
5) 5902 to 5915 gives 0.3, 1.71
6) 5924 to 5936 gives 0.5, 1.67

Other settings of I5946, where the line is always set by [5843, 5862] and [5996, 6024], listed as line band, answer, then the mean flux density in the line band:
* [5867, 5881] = -0.9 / 1.84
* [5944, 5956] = 0.1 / 1.7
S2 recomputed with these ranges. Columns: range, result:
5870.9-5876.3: 1.82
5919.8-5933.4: 1.72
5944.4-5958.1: 1.68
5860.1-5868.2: 1.87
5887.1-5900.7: 1.49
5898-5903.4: 1.59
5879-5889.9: 1.67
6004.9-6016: 1.67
